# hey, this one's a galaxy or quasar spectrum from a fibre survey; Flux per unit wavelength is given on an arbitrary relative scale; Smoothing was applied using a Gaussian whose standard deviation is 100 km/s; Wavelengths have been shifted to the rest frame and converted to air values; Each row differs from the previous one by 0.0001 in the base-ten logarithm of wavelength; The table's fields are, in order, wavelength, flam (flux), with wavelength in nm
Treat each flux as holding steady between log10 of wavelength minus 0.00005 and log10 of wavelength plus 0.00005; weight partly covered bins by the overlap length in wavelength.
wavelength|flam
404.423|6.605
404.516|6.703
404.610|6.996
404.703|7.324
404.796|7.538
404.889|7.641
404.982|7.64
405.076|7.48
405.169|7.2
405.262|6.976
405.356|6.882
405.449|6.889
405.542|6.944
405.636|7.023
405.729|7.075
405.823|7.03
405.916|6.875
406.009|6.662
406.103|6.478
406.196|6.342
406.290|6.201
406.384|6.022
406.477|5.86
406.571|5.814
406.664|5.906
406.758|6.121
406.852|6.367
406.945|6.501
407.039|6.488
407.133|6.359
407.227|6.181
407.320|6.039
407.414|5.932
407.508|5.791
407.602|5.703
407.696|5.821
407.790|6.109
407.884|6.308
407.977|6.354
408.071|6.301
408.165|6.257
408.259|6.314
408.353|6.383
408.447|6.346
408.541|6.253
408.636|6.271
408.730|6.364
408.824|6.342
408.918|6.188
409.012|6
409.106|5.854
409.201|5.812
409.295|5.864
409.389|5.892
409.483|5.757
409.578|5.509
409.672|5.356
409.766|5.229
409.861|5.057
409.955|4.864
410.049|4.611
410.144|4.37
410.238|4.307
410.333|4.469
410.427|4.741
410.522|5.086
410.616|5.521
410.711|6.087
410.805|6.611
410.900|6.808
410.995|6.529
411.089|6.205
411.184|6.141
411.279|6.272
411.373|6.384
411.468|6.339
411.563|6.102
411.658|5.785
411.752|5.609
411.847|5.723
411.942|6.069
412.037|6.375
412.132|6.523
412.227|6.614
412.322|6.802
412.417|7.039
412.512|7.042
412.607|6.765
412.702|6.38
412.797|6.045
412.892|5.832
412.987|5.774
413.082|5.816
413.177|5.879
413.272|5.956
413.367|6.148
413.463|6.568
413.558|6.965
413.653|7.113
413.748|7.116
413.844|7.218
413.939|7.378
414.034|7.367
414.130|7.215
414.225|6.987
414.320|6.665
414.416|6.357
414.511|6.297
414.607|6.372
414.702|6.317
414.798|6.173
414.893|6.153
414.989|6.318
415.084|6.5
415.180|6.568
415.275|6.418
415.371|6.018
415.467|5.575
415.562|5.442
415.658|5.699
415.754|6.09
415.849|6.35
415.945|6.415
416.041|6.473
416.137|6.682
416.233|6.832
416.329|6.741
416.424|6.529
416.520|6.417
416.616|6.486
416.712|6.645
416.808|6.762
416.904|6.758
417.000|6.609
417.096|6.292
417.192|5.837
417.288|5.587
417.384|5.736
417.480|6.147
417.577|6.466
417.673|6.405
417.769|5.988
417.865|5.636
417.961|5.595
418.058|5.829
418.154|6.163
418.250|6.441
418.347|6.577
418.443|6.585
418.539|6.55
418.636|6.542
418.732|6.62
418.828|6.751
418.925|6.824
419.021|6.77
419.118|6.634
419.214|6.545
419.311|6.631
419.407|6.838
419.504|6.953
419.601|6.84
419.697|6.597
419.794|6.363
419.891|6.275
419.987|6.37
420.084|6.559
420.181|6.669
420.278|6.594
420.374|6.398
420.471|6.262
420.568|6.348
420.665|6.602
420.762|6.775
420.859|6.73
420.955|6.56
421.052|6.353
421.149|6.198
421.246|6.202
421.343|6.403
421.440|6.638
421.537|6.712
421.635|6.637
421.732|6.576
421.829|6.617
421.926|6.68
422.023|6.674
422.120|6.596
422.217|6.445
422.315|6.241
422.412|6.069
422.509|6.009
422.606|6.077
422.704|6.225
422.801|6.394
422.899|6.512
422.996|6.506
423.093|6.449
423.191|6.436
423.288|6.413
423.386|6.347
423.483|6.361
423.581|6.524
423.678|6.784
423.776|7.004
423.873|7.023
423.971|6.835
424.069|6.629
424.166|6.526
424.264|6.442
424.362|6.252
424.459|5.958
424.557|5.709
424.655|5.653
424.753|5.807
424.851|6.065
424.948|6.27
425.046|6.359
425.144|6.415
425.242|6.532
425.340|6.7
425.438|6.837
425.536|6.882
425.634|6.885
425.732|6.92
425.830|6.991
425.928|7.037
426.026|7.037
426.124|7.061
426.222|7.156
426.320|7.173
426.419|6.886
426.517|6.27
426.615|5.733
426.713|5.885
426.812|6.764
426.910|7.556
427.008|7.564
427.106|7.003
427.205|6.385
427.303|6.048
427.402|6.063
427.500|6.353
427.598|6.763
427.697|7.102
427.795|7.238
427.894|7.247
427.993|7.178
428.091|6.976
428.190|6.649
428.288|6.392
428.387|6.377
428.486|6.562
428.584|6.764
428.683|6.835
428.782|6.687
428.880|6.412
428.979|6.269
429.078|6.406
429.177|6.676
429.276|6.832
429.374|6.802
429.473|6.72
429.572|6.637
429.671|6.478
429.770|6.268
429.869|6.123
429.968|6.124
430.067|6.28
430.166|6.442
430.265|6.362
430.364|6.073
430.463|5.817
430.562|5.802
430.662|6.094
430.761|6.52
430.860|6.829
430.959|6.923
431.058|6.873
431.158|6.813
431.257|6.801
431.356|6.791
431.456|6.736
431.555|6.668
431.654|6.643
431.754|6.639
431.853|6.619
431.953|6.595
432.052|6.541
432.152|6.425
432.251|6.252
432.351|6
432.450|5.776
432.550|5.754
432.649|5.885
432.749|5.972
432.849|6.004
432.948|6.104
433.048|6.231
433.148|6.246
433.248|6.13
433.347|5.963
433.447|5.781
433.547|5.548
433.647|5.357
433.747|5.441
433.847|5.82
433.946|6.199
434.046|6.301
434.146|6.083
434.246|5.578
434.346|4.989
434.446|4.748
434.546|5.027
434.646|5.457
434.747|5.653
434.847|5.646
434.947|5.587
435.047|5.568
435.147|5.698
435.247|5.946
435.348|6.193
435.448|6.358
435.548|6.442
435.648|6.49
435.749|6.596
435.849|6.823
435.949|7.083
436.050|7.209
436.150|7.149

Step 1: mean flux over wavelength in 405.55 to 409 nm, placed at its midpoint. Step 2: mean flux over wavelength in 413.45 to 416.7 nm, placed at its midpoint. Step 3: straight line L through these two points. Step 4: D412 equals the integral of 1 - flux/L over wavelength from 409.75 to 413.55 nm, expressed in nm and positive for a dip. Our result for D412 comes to 0.29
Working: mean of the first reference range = 6.29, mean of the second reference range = 6.53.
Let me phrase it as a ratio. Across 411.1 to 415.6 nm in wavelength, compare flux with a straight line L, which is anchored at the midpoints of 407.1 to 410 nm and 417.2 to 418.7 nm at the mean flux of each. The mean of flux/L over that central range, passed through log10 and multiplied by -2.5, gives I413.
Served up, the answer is -0.06 mag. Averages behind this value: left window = 5.96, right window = 6.15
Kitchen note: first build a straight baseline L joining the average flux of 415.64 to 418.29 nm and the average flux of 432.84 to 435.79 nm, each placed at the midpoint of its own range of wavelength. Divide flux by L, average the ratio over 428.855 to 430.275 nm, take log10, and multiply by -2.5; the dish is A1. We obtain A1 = -0.09 mag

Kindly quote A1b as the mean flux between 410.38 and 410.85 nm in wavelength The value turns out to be 5.61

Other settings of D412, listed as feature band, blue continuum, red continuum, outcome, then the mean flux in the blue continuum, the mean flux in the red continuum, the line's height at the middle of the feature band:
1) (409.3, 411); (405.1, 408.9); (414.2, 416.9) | 0.271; 6.38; 6.37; 6.38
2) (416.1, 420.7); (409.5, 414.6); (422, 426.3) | -0.089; 6.11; 6.51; 6.32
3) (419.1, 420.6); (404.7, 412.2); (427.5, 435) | -0.082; 6.15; 6.28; 6.22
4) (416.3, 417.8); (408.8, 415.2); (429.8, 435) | -0.055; 6.12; 6.1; 6.11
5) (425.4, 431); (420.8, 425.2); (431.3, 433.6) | -0.285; 6.41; 6.23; 6.31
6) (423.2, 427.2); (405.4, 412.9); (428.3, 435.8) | -0.283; 6.08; 6.2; 6.17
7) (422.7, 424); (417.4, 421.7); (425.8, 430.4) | -0.004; 6.46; 6.65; 6.55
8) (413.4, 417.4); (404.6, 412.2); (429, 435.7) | -0.207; 6.16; 6.16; 6.16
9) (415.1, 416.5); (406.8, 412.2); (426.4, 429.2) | -0.026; 5.91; 6.65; 6.17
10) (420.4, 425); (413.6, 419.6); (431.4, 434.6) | -0.094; 6.45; 6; 6.29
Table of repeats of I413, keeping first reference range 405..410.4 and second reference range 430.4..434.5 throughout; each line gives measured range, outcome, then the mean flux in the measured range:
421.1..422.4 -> -0.06 mag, 6.49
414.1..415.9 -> -0.03 mag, 6.28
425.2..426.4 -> -0.13 mag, 6.93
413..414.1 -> -0.09 mag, 6.66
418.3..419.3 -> -0.09 mag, 6.64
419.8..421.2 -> -0.06 mag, 6.48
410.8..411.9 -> -0.01 mag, 6.19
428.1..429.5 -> -0.08 mag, 6.61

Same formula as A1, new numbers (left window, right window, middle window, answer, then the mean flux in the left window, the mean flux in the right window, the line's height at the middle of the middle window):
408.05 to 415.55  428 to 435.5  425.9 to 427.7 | -0.09 mag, 6.13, 6.21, 6.19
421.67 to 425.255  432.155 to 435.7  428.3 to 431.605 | -0.08 mag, 6.39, 5.84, 6.05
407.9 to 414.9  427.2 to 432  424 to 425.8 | 0.01 mag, 6.13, 6.57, 6.45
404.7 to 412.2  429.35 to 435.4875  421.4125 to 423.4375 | -0.05 mag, 6.15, 6.12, 6.13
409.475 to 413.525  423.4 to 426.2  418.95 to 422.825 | -0.02 mag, 5.89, 6.56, 6.36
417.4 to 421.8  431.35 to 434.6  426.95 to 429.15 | -0.09 mag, 6.46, 6.01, 6.18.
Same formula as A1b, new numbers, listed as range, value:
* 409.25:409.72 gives 5.68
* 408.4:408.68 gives 6.27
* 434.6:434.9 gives 5.57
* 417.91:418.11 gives 5.71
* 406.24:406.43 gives 6.09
